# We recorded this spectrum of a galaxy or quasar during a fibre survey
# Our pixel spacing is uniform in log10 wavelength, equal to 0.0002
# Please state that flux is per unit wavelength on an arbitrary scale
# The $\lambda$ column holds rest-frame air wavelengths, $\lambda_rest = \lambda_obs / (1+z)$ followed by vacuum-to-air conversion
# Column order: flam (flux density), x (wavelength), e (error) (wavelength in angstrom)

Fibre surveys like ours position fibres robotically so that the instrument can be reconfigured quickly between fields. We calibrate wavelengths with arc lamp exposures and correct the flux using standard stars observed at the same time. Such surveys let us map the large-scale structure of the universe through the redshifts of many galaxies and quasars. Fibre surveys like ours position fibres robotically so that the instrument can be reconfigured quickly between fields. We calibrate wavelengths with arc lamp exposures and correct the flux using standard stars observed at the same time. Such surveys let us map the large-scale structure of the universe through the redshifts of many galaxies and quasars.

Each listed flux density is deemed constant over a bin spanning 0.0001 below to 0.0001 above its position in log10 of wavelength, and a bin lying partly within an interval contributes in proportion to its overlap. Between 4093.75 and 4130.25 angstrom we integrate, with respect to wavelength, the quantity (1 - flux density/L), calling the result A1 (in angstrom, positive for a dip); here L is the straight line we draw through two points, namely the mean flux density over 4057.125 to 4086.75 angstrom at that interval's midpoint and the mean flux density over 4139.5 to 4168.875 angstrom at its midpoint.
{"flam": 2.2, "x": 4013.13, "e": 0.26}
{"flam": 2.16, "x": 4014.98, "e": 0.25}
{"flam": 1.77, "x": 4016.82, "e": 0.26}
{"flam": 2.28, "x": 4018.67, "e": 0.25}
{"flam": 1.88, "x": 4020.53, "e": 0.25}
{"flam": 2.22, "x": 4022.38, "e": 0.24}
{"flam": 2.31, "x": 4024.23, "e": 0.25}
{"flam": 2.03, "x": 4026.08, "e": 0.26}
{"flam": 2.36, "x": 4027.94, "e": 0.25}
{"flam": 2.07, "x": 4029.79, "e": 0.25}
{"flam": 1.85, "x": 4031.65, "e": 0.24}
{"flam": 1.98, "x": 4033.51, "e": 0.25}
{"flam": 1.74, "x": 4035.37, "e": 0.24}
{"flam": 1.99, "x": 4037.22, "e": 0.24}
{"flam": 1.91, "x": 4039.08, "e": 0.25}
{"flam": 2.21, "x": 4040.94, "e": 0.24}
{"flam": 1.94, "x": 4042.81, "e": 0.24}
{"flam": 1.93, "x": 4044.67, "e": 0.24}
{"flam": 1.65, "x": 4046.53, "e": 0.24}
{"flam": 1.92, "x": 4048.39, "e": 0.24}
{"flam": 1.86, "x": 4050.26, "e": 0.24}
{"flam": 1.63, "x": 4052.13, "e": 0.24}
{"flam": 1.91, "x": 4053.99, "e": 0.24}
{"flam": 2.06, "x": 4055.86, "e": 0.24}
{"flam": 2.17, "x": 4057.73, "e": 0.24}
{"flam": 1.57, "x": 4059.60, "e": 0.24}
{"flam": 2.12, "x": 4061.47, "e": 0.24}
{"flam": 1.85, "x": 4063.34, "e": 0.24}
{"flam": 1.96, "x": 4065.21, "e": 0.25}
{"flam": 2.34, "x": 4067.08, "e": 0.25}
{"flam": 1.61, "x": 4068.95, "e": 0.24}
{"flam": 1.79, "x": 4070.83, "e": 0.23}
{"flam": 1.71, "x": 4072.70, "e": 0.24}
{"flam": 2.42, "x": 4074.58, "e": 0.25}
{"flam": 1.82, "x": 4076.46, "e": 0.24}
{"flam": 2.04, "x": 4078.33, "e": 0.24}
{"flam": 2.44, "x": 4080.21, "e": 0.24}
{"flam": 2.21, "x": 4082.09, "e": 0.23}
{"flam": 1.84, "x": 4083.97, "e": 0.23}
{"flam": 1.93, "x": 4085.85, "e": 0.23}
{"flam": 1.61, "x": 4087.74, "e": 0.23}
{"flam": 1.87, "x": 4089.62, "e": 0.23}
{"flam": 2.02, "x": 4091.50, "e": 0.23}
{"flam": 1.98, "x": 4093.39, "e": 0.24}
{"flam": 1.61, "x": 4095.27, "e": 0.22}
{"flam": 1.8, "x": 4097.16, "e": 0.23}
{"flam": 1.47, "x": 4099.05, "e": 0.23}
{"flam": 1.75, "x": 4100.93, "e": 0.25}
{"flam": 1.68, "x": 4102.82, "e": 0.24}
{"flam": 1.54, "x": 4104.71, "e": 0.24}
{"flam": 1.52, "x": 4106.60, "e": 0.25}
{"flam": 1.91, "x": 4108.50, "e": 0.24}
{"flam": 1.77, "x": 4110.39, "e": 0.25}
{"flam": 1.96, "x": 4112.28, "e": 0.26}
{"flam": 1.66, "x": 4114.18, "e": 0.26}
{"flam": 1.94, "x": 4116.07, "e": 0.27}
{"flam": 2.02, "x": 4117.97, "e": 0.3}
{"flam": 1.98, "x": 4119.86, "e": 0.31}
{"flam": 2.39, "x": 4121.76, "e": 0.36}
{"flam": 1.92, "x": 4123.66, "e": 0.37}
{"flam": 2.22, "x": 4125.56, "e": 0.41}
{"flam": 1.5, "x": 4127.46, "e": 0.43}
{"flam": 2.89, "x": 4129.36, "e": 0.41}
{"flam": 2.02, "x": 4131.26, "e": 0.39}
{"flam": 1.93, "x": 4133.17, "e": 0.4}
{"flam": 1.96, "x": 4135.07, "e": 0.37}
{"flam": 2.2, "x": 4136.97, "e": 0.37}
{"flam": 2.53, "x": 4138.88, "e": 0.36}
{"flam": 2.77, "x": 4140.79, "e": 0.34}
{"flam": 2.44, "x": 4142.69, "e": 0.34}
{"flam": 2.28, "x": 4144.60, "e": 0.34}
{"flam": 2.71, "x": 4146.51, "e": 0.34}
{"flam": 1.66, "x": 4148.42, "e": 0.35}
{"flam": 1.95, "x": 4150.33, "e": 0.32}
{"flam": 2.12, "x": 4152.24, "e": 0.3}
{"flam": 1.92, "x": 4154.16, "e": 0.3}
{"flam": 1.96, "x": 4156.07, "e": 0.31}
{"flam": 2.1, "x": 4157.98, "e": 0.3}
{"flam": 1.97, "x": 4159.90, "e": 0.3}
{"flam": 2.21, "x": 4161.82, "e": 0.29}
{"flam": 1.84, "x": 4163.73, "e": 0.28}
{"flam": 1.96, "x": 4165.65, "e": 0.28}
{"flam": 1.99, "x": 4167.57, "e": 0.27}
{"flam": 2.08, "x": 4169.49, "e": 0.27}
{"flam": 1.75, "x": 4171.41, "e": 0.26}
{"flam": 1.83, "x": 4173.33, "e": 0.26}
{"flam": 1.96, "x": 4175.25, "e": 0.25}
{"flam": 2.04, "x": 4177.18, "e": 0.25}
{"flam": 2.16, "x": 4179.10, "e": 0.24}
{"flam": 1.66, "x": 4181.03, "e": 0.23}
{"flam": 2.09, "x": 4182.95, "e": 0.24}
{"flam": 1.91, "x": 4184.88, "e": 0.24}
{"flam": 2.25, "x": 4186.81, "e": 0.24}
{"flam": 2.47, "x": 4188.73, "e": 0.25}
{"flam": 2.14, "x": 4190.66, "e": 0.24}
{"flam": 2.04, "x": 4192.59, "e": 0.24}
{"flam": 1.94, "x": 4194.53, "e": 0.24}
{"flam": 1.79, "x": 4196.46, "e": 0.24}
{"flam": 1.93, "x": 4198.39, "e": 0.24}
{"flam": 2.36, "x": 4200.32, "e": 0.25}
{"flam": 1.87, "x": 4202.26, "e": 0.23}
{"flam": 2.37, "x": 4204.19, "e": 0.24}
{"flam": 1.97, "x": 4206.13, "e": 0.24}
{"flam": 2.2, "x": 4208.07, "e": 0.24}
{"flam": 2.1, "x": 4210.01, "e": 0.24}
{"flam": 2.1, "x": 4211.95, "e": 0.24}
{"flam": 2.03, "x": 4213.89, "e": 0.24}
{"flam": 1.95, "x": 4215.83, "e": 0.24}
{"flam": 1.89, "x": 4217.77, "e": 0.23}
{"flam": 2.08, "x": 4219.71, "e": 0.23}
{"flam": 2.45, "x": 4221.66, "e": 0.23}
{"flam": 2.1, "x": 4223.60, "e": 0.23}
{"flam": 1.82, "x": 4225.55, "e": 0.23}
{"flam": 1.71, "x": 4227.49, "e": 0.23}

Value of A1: 3.3 angstrom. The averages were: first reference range 1.99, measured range 1.87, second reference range 2.13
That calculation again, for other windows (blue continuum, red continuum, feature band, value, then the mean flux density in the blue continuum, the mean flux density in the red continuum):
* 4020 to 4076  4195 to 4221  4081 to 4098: 0.9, 1.97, 2.05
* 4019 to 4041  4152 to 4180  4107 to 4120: 0.9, 2.05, 1.99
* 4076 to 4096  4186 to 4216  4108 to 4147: -2.6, 1.95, 2.1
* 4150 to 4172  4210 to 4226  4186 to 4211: -0.9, 1.99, 2.06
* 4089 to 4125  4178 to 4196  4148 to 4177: 0.5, 1.84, 2.07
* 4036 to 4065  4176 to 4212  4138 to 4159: -2.1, 1.91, 2.07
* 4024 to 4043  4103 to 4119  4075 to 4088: -1.0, 2.03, 1.79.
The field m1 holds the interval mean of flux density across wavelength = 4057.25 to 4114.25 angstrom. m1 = 1.87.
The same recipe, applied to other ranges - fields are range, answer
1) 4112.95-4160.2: 2.12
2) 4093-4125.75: 1.83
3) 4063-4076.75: 1.95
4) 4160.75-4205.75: 2.03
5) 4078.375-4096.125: 1.95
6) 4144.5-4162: 2.07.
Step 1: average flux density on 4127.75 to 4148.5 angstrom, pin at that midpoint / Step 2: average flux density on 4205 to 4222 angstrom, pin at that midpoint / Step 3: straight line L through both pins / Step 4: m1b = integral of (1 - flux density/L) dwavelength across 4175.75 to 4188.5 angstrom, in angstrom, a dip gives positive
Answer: 0.76 angstrom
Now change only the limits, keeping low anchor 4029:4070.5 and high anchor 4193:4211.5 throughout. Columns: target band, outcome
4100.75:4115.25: 1.82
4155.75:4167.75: 0.08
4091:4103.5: 1.35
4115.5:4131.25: -0.95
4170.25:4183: 0.74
